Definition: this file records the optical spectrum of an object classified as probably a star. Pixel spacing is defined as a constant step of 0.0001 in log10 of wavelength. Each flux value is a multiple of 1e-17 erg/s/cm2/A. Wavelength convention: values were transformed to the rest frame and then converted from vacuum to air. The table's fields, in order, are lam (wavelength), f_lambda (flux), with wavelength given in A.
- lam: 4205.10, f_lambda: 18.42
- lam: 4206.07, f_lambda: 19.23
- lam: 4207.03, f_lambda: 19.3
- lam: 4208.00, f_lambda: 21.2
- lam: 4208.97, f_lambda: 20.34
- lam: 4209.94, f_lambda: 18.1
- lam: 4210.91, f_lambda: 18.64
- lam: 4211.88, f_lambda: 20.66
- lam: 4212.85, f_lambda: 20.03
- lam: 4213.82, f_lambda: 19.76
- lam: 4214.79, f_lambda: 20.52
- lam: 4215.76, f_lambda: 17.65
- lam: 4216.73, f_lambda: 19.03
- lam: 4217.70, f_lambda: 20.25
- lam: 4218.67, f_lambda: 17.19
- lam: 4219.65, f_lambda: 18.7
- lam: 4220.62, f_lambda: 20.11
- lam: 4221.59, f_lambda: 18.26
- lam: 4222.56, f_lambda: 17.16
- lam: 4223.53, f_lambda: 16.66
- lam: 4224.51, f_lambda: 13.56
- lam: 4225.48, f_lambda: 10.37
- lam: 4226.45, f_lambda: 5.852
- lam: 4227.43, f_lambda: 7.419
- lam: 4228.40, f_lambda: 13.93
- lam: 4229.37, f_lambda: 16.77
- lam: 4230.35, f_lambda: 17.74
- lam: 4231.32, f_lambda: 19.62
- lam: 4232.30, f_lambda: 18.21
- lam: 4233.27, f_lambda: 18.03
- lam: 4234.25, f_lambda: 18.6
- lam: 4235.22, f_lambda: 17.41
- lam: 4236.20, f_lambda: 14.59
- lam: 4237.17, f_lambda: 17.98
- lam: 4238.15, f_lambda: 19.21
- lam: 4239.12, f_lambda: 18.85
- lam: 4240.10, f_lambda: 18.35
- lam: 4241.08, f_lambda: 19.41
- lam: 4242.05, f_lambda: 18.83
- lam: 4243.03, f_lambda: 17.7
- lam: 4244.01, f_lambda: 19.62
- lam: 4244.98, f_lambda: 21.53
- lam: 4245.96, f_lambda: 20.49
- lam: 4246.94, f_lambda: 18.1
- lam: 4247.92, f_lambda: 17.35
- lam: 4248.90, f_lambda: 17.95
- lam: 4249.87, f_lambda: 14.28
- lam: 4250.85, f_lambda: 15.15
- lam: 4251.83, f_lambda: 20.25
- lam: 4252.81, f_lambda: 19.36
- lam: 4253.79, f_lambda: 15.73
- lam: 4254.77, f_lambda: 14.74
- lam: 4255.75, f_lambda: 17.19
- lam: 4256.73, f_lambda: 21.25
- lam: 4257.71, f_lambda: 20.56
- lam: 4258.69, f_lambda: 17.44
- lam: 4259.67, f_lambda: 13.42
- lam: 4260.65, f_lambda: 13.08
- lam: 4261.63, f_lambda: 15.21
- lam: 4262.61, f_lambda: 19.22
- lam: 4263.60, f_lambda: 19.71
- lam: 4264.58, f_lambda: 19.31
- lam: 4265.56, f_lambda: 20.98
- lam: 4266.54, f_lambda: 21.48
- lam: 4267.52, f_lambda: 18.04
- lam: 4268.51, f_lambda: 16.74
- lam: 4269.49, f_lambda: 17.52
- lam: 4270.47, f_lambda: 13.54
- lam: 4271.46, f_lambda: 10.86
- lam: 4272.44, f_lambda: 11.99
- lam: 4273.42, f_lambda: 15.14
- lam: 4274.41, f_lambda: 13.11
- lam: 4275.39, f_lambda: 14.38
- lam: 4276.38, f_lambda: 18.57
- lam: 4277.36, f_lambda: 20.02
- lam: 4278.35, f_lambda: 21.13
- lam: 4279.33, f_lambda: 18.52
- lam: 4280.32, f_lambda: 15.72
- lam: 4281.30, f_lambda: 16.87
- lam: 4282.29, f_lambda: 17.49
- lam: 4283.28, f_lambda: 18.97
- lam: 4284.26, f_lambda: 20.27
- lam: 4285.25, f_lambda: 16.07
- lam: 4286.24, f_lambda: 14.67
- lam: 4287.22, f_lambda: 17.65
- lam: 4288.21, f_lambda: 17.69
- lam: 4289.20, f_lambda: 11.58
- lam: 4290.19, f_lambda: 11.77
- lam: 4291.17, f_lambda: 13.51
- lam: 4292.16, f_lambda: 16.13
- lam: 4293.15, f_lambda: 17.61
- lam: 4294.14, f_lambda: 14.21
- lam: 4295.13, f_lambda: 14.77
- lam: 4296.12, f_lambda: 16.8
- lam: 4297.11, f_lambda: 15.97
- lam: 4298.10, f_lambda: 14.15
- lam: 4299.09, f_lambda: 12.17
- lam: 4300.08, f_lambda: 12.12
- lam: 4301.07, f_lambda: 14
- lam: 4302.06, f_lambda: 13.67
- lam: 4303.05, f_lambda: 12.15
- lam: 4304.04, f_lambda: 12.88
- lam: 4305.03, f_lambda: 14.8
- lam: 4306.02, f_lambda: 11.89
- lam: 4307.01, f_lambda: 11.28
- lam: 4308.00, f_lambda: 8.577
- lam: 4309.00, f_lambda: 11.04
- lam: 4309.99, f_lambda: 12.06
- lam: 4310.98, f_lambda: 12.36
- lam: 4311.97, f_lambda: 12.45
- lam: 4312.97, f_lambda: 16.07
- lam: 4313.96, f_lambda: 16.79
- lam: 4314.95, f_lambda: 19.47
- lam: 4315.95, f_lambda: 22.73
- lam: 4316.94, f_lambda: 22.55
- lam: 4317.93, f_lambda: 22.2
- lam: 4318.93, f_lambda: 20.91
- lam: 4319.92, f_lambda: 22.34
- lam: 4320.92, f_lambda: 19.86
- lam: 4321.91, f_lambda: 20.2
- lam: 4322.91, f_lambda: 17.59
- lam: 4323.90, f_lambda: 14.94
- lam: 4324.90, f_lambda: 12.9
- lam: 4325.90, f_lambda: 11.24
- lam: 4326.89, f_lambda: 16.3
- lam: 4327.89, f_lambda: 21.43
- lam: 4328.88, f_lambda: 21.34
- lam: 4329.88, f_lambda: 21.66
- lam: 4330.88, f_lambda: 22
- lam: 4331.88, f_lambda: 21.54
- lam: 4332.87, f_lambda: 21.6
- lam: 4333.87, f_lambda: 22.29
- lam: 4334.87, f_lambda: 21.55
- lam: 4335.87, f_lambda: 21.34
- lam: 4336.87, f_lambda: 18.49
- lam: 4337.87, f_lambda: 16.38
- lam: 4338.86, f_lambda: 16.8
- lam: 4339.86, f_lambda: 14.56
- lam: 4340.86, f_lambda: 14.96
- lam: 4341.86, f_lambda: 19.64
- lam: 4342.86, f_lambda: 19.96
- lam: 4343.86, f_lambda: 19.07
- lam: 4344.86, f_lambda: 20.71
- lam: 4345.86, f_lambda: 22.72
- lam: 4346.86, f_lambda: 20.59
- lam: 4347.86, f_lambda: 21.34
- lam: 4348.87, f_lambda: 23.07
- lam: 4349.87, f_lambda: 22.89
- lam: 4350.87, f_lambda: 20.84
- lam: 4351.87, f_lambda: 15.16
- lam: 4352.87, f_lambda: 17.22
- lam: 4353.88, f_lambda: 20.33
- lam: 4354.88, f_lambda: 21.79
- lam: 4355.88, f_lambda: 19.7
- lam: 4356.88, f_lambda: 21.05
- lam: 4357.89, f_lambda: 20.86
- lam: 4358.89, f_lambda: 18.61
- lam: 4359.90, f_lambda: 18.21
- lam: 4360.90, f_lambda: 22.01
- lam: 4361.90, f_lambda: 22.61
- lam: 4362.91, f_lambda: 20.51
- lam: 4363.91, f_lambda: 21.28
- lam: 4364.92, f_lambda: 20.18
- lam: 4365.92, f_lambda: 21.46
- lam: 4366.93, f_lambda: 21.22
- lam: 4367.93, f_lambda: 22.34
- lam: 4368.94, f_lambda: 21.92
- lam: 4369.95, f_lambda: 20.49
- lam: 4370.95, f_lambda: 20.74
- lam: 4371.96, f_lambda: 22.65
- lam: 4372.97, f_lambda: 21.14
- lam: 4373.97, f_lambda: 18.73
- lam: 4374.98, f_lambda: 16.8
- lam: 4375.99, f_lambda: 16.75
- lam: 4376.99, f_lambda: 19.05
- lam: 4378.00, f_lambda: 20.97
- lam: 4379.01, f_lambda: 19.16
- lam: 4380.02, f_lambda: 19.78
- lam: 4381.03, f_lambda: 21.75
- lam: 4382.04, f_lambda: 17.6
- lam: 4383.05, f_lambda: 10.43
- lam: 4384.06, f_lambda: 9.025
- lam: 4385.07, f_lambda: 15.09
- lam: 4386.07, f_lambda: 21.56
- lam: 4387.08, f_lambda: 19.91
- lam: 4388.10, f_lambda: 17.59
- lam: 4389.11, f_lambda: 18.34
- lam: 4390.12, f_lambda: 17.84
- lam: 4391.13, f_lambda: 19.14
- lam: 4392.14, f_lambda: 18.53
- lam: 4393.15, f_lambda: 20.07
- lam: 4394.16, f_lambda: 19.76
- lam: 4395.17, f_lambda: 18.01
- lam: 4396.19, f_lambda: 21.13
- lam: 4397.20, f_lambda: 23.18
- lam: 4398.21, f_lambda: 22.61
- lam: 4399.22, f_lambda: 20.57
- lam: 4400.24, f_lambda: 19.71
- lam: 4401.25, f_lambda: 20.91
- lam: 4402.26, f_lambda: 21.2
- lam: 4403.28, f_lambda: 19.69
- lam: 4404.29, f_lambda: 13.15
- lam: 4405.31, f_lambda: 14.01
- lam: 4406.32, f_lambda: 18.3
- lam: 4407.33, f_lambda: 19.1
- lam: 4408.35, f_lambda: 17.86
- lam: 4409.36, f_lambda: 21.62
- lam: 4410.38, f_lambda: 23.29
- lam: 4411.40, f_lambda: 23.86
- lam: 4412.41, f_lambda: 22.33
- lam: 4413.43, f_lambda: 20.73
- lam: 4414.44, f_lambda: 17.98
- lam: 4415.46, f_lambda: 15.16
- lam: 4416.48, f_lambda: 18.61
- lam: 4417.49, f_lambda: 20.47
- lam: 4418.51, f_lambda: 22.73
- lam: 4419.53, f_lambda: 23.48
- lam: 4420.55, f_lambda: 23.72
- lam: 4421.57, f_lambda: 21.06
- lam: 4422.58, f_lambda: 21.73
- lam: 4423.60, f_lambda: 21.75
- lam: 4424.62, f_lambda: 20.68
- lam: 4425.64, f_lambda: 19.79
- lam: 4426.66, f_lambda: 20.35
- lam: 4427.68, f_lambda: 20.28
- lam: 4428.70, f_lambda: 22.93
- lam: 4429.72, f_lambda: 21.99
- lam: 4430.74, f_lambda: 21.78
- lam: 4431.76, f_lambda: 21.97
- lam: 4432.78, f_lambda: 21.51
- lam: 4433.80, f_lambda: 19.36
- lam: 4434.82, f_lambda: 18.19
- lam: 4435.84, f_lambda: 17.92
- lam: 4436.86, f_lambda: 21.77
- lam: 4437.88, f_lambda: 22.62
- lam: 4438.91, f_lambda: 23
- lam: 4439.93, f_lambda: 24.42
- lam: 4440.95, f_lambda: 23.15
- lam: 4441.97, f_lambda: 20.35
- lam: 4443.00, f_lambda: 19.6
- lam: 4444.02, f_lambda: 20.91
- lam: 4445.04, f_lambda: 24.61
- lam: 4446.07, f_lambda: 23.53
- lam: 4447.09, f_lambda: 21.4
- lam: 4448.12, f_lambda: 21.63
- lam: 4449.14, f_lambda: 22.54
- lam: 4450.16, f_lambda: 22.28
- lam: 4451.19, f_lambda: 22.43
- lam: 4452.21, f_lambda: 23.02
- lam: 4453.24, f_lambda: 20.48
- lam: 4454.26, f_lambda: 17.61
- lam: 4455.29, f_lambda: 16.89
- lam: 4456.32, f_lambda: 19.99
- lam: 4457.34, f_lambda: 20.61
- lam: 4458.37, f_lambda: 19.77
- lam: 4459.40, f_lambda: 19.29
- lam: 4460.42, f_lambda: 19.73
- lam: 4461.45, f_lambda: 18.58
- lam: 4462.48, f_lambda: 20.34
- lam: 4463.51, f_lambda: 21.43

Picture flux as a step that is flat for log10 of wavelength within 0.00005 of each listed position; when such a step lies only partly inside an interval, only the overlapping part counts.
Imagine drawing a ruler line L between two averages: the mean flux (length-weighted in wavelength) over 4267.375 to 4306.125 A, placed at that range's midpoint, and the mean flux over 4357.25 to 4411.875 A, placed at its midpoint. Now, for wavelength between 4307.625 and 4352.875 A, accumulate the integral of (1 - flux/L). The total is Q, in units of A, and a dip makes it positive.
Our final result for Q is -3.5 A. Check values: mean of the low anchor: 15.4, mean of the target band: 18.6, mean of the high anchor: 19.5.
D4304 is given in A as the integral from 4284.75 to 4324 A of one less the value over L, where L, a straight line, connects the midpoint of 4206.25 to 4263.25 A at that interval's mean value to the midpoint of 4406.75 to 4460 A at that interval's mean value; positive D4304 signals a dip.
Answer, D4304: 6.88 A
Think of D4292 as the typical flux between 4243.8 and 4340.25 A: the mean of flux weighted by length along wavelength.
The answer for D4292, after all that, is 16.9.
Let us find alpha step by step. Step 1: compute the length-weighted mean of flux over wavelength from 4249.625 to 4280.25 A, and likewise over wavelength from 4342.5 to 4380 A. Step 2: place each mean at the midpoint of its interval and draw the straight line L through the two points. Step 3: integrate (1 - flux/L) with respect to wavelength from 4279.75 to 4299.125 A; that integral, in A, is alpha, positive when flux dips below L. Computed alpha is 2.2 A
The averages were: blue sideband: 17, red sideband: 20.4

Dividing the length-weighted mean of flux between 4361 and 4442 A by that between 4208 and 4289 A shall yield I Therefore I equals 1.16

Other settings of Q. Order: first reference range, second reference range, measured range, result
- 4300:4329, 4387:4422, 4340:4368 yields -4.1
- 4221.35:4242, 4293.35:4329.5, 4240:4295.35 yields -3.8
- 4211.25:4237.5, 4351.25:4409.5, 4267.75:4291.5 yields 2.3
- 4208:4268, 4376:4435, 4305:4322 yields 1.9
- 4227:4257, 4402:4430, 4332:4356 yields -0.7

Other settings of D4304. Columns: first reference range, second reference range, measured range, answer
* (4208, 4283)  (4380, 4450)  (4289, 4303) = 3.1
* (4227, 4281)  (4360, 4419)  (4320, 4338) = -0.6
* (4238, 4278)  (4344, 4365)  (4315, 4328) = 0.4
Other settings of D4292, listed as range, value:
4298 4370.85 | 18.3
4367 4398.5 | 19.1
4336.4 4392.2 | 19.3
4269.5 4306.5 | 15.2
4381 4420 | 19.1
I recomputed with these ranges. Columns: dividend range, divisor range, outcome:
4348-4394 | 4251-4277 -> 1.16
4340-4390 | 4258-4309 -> 1.26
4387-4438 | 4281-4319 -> 1.32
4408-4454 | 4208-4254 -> 1.21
